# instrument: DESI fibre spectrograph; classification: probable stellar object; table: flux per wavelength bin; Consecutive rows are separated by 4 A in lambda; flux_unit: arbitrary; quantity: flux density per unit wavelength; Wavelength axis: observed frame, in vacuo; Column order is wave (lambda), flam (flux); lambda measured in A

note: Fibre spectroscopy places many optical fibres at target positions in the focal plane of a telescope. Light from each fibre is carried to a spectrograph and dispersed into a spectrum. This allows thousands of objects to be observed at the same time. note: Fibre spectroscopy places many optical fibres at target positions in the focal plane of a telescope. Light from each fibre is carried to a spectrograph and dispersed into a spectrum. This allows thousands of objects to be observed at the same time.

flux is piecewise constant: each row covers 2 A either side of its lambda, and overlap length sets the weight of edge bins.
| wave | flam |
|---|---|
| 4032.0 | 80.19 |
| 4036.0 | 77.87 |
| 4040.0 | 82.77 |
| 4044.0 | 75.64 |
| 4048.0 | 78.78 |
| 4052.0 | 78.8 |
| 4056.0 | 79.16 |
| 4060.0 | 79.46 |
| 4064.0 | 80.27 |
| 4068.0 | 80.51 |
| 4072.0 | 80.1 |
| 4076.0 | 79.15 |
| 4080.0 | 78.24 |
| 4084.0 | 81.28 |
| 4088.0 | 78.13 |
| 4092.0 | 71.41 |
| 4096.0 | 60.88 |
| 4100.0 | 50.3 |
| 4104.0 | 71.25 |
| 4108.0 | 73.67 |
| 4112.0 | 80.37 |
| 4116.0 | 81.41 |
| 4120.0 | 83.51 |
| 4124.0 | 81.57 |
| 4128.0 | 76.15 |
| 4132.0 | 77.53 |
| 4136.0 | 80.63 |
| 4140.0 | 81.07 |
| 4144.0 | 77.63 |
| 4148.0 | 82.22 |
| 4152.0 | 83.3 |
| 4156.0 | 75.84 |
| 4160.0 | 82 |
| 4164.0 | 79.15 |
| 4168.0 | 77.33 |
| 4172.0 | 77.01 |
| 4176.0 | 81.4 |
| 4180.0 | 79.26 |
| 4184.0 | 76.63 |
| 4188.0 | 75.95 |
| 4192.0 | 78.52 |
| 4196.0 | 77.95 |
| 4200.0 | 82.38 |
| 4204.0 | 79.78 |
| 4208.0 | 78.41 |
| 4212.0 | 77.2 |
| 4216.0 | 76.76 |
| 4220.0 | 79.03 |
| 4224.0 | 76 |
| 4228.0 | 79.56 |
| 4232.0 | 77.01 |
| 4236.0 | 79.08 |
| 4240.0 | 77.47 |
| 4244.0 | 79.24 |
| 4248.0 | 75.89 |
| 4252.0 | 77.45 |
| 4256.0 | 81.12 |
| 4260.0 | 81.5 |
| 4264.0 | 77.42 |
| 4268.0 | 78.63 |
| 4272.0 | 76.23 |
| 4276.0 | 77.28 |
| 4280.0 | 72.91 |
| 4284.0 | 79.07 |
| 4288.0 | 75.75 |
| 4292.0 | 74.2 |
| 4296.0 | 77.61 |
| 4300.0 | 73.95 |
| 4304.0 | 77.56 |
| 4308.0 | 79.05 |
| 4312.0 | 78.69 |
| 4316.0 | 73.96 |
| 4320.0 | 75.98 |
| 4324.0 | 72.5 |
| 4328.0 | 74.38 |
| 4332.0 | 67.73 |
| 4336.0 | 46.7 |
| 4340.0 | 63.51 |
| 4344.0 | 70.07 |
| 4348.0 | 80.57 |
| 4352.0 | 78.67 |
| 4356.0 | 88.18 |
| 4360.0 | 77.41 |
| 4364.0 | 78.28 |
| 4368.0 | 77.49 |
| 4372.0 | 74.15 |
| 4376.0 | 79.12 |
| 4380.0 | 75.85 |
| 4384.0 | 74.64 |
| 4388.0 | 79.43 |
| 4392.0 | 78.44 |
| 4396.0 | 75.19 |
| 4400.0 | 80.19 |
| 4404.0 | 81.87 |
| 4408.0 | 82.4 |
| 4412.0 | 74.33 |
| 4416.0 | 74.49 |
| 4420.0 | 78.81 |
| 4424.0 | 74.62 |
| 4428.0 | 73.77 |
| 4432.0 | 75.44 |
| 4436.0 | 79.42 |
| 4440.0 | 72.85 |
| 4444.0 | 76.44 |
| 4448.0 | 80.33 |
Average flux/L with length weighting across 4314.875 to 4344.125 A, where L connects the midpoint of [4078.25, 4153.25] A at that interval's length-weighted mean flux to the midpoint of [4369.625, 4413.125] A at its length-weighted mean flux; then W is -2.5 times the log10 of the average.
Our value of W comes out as 0.15 mag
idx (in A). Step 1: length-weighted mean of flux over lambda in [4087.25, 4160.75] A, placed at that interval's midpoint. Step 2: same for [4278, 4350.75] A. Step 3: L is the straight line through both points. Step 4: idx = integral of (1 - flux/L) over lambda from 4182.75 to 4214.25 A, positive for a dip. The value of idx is -1.5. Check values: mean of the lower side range 76.1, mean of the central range 78.4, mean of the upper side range 73.1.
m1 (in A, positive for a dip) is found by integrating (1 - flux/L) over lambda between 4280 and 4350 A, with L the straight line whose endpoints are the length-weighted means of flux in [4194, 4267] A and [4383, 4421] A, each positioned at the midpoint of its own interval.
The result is 4.7 A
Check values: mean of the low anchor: 78.5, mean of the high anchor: 78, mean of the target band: 73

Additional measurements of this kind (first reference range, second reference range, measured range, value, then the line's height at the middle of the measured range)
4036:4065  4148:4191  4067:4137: 2.9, 79.1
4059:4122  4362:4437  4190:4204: -0.6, 76.1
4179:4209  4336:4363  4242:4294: -0.6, 76.5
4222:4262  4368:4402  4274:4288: 0.3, 78.1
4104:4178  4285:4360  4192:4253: -1.0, 76.9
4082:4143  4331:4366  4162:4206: -2.5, 74.5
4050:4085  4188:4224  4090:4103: 2.9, 79.4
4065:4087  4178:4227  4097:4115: 2.3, 79.4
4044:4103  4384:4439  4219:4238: -0.4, 76.3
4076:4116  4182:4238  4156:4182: -1.0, 76.2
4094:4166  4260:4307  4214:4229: -0.2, 76.6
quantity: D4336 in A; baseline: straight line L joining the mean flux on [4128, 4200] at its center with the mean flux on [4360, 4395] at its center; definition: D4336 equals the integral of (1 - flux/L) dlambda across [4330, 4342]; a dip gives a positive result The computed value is 2.8 A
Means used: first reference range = 79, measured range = 59.3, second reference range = 77.1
